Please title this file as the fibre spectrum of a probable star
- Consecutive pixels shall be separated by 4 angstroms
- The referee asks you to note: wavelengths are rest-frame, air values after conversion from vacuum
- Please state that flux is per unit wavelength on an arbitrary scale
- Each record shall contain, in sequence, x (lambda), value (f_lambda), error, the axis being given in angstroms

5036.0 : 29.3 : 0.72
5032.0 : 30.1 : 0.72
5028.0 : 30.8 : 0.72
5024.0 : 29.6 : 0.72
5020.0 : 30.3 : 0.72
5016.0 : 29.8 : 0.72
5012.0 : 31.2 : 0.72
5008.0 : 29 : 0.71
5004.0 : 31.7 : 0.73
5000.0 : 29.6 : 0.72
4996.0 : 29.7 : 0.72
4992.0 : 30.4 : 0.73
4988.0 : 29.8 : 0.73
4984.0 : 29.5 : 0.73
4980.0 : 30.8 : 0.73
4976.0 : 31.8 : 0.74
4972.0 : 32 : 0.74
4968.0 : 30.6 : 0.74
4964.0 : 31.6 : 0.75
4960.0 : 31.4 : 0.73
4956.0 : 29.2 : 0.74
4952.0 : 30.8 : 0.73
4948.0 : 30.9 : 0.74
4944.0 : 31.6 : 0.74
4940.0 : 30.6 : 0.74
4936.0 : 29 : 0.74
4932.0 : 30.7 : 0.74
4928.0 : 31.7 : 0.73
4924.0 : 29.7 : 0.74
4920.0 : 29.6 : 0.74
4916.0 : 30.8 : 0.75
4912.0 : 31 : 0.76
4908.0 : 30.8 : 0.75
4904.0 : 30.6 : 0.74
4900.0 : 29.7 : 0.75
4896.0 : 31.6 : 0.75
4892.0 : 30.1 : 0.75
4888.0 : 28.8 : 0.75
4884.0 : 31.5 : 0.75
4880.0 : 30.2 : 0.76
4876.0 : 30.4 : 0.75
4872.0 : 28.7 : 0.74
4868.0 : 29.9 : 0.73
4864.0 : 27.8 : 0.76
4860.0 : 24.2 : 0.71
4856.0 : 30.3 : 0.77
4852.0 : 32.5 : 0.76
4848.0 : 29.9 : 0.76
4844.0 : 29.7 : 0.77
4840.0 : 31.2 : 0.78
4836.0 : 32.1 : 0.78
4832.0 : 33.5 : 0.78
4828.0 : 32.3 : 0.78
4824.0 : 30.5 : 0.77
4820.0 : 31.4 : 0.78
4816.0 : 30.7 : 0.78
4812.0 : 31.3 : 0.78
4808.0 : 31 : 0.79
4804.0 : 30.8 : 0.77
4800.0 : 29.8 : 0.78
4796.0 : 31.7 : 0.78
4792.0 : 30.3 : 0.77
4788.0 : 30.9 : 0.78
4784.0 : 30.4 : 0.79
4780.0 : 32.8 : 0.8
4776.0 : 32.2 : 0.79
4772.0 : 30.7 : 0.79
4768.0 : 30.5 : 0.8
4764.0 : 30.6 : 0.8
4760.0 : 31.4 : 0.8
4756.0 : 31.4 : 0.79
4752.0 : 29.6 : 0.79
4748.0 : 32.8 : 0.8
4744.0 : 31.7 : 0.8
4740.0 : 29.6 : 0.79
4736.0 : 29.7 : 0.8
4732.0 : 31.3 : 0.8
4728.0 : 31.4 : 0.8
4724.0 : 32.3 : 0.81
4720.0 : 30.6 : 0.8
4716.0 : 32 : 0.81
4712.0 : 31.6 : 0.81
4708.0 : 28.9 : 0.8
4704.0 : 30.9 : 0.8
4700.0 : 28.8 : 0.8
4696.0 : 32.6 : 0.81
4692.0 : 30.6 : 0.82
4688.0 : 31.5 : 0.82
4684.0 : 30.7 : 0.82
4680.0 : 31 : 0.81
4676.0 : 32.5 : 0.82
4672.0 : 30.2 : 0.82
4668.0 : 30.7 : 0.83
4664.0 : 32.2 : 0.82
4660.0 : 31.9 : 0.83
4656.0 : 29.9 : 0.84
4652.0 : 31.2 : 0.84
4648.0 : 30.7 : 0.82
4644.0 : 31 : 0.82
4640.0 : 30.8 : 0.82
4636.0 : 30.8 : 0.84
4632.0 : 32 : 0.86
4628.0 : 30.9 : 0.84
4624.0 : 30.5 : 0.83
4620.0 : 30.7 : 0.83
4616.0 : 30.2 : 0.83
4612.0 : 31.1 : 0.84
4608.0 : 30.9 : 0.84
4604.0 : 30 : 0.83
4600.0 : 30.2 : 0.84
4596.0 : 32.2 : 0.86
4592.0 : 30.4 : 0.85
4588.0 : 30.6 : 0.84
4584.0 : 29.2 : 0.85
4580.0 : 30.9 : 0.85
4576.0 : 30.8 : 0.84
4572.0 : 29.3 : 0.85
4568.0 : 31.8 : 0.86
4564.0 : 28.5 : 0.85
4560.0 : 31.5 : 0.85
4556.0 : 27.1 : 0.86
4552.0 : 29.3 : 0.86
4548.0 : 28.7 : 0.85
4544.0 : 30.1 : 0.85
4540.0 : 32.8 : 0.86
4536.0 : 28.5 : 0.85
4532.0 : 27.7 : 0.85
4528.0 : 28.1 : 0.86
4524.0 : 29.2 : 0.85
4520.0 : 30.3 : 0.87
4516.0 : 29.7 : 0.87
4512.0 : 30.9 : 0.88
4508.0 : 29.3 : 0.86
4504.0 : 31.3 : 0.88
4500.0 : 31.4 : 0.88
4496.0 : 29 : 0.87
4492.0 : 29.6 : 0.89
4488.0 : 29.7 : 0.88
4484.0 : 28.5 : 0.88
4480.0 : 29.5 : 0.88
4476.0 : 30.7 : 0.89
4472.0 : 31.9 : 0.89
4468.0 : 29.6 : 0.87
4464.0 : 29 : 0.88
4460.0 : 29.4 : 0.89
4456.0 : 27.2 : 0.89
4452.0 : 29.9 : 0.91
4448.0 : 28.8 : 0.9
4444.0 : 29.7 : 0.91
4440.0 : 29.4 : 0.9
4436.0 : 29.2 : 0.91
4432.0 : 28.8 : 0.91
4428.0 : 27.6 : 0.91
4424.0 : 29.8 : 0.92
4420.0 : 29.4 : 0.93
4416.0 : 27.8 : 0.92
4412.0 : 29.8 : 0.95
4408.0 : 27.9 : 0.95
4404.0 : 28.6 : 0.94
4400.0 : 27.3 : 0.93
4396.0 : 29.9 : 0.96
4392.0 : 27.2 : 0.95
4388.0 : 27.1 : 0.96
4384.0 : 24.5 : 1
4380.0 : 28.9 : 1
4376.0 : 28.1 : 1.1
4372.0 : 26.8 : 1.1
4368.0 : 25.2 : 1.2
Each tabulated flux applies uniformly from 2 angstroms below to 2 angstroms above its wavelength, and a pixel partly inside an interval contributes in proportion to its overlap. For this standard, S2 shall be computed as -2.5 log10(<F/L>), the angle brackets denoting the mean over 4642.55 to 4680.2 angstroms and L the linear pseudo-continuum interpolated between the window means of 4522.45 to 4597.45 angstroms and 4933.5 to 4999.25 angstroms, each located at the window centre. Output -0.04 mag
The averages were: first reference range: 29.8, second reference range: 30.6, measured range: 31.1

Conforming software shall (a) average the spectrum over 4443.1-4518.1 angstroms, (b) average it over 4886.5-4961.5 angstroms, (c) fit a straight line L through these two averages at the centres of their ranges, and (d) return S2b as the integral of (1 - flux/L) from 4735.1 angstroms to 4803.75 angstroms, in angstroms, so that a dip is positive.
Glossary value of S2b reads -1.7 angstroms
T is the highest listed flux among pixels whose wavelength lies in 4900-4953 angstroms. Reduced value 31.7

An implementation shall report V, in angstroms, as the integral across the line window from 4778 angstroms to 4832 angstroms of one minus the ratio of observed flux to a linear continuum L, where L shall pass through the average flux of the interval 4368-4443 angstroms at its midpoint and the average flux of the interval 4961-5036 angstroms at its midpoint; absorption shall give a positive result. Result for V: -2.7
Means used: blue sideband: 28.2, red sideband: 30.4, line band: 31.2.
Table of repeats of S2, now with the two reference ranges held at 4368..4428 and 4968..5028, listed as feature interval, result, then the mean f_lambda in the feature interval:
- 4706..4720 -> -0.06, 30.8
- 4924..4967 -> -0.02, 30.7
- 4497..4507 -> -0.09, 30.9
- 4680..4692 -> -0.07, 31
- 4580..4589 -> -0.05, 30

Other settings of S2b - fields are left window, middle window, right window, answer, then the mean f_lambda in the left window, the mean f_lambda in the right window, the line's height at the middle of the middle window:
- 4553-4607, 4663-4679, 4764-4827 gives -0.4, 30.2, 31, 30.5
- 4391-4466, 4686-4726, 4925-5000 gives -1.7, 28.8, 30.6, 29.7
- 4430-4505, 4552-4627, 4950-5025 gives -1.3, 29.6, 30.5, 29.8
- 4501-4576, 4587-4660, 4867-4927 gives -2.4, 29.7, 30.3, 29.9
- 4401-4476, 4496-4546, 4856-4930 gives -1.1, 29.1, 29.9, 29.3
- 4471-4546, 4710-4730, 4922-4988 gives -0.9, 29.9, 30.7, 30.3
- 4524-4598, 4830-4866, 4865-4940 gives 0.1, 29.8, 30.2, 30.2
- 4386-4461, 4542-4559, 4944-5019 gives 0.1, 28.7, 30.6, 29.1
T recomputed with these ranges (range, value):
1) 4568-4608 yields 32.2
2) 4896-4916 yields 31.6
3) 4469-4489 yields 31.9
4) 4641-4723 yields 32.6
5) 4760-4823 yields 32.8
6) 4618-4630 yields 30.9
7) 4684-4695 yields 31.5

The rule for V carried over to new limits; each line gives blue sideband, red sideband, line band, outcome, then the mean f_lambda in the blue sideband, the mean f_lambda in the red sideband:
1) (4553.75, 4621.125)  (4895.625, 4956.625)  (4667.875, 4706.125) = -0.74 angstroms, 30.3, 30.5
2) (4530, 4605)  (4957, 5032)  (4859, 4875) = 1.22 angstroms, 30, 30.5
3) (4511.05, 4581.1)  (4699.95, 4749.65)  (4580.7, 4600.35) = -0.36 angstroms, 29.7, 31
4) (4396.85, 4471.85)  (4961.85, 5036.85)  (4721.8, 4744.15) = -0.92 angstroms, 28.9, 30.4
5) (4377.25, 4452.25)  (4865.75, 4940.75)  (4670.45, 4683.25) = -0.77 angstroms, 28.5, 30.3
